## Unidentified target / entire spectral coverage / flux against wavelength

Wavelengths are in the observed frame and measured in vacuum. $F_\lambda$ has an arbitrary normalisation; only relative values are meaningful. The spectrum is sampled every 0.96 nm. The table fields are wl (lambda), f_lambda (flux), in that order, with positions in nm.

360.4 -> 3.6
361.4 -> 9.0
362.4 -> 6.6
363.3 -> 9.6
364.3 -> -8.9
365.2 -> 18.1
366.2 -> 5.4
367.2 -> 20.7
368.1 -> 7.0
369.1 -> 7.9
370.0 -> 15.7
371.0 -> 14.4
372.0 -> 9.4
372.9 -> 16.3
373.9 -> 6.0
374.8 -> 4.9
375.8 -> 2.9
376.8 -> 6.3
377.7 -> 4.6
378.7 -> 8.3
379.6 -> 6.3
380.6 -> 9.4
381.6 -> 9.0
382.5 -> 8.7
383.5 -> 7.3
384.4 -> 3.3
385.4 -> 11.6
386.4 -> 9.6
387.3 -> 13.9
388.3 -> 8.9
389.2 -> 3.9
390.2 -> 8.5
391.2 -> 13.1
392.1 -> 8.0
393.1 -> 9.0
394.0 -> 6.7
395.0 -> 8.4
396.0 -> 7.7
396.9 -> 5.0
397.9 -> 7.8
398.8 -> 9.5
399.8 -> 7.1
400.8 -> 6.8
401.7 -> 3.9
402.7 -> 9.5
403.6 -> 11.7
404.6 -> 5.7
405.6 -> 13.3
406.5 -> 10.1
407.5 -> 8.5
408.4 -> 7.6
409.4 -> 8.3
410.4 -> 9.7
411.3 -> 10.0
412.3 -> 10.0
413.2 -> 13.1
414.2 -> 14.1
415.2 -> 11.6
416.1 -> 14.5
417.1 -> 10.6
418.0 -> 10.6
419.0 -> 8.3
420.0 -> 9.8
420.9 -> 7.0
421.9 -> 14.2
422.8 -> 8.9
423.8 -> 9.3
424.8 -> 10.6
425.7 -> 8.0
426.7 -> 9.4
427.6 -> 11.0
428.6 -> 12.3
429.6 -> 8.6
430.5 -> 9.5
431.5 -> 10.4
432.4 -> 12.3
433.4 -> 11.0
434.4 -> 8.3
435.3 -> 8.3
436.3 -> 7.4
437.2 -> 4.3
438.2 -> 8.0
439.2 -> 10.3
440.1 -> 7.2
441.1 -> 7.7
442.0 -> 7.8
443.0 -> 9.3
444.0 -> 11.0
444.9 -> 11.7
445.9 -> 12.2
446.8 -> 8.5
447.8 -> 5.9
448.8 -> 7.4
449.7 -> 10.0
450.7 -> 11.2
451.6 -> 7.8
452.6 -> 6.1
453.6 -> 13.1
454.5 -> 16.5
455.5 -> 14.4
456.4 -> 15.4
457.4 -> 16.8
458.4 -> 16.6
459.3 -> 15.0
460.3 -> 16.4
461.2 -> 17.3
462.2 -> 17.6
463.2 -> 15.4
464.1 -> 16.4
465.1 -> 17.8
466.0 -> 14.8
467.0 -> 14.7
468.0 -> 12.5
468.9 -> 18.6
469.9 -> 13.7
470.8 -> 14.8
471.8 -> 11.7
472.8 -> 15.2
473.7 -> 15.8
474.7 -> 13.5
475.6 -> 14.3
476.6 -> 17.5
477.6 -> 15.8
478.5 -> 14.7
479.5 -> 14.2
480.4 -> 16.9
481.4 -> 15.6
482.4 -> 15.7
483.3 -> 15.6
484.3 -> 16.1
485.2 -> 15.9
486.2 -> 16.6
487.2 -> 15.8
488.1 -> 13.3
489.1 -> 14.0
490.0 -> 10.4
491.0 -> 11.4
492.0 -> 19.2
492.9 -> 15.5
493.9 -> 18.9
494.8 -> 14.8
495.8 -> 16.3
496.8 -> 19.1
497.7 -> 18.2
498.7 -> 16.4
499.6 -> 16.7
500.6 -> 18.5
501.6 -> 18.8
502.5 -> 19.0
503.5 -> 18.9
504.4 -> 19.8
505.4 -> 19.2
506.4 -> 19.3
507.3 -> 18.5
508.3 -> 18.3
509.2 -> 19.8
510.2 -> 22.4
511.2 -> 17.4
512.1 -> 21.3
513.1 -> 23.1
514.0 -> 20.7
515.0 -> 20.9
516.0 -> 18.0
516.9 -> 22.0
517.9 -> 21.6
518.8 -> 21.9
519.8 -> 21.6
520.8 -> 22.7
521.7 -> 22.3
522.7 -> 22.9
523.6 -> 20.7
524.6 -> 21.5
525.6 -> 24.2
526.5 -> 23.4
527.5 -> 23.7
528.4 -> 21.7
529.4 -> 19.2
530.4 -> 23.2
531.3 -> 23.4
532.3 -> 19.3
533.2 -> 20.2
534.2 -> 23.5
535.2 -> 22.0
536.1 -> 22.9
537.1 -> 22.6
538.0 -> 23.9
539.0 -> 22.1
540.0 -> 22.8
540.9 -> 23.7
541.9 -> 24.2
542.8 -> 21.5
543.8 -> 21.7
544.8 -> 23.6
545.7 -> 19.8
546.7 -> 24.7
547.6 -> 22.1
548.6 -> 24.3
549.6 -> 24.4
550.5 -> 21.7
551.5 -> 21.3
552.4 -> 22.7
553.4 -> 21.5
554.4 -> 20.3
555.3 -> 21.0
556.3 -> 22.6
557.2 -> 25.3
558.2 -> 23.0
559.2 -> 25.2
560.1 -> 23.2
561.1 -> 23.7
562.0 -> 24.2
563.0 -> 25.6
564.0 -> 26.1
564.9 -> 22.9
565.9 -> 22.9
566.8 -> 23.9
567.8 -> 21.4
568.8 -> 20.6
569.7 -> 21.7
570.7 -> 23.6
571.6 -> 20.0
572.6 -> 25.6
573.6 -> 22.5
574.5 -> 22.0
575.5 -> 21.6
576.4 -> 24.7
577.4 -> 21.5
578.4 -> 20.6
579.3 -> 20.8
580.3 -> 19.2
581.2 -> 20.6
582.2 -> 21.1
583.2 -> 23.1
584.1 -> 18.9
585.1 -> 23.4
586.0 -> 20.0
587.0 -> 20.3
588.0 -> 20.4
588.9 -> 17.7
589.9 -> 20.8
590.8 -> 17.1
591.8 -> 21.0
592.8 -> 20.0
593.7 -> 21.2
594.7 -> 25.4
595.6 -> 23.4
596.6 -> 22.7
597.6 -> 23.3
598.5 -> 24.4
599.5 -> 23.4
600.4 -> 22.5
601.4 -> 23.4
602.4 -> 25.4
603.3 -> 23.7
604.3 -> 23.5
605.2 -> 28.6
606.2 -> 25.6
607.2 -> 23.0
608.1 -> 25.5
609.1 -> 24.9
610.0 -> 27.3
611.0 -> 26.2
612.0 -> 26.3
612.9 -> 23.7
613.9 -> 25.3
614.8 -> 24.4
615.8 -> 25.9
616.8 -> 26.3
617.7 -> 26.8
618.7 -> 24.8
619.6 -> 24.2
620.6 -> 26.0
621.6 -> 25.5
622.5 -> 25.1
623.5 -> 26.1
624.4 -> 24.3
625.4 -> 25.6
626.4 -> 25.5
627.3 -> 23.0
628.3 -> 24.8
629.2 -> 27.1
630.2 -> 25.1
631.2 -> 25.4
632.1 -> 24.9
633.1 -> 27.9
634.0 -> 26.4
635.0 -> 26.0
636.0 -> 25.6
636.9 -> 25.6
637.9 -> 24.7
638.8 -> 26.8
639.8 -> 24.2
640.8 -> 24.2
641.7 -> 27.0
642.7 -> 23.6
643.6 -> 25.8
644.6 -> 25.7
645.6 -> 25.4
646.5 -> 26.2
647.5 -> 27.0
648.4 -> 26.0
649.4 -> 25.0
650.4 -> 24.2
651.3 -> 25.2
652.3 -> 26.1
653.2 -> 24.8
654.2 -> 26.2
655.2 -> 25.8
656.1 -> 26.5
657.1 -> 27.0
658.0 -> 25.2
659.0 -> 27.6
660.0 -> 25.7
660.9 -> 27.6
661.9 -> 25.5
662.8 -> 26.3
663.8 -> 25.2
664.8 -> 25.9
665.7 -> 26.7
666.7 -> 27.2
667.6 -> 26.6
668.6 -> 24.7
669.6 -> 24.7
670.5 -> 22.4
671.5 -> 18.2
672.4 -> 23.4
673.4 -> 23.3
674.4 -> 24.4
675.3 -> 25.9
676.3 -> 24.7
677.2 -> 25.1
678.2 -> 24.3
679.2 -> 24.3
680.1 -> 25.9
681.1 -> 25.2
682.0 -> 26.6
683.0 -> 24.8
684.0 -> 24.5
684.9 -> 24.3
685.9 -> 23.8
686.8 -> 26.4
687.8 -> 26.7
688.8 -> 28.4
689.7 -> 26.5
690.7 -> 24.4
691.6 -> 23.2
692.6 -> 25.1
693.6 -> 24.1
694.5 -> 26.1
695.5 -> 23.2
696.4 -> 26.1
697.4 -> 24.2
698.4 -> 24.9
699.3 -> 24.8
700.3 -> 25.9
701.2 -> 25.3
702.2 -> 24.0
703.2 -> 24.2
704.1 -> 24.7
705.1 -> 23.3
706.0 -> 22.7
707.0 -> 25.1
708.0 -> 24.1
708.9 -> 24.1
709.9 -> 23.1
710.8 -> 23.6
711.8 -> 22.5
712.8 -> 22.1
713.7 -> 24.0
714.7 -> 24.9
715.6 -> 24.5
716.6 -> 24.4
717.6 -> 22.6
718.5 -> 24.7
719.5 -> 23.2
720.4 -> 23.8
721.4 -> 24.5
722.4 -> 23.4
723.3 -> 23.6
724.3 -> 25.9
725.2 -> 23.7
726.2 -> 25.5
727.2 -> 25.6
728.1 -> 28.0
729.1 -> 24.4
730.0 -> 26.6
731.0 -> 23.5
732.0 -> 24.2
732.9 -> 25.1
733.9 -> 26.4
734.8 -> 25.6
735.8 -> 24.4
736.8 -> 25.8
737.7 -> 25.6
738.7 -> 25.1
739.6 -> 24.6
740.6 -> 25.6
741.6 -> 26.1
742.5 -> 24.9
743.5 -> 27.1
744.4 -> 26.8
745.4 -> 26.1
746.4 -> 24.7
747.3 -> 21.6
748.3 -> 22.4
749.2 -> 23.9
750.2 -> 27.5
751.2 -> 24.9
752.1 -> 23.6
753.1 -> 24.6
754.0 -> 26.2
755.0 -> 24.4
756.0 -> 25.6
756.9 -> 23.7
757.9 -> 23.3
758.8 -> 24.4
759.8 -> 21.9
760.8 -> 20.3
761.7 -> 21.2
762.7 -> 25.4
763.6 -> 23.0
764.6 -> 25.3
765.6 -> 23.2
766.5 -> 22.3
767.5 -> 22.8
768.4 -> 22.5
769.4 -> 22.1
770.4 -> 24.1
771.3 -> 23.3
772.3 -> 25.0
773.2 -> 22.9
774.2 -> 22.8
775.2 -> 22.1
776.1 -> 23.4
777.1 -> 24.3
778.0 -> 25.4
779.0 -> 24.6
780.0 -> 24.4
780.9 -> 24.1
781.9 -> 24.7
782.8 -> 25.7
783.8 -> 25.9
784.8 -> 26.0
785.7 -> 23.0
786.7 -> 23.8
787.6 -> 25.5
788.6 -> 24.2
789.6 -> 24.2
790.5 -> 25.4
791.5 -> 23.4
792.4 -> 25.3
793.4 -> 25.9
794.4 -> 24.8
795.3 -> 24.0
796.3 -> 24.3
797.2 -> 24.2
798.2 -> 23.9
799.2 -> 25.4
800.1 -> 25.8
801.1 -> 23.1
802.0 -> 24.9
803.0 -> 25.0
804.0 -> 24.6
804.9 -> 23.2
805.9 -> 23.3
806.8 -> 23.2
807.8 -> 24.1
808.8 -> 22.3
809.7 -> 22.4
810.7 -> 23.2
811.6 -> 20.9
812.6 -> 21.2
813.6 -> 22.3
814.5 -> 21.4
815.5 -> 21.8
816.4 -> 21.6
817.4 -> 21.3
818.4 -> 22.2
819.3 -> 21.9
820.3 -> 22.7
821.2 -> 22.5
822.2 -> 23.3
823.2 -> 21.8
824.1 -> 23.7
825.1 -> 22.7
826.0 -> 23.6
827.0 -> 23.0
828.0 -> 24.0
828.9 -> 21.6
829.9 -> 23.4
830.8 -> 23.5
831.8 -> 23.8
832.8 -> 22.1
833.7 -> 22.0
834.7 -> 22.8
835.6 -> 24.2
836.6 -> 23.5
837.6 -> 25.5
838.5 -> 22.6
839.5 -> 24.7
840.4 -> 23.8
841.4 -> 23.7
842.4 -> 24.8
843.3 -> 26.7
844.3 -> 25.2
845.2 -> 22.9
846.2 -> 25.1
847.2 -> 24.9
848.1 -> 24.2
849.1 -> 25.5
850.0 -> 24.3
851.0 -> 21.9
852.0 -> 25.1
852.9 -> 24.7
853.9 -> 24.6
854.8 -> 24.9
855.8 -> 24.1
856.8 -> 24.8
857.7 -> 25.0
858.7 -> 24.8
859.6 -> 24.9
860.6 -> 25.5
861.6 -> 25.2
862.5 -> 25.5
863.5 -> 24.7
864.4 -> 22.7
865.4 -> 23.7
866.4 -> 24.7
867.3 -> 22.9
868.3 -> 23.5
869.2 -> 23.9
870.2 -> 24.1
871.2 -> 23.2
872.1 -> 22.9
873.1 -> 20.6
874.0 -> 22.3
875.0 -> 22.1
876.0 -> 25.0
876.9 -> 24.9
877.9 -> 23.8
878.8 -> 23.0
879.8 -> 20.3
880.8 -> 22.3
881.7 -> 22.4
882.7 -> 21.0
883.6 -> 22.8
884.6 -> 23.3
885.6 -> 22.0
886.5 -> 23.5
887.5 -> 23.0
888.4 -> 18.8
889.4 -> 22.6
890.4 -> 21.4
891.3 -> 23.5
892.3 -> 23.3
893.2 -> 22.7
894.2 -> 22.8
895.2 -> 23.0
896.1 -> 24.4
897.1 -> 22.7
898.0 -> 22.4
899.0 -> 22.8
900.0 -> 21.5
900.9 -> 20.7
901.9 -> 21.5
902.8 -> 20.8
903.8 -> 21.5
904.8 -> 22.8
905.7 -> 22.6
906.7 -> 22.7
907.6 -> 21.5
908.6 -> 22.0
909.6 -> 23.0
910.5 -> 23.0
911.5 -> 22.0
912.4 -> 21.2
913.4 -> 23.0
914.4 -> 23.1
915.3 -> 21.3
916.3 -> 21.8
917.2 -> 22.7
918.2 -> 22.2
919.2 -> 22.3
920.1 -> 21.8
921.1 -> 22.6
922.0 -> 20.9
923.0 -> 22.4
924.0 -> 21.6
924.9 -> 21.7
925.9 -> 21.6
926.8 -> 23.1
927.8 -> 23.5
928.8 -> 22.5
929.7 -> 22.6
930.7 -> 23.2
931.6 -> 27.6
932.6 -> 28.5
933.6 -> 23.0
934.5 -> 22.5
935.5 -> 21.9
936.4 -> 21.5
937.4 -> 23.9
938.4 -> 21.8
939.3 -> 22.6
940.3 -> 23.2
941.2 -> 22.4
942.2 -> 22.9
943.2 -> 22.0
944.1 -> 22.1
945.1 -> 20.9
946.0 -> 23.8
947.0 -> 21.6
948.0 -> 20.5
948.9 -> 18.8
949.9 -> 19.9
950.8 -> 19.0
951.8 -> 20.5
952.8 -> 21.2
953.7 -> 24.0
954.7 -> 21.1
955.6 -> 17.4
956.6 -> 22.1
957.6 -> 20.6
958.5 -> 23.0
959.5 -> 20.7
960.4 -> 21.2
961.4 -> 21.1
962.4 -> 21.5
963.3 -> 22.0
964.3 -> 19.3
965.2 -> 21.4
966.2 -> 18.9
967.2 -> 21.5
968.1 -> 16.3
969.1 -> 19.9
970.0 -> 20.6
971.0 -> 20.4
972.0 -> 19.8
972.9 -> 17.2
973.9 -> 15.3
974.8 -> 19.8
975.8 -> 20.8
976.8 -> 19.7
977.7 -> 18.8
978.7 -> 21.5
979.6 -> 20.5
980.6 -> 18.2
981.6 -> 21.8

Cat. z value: 0.139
